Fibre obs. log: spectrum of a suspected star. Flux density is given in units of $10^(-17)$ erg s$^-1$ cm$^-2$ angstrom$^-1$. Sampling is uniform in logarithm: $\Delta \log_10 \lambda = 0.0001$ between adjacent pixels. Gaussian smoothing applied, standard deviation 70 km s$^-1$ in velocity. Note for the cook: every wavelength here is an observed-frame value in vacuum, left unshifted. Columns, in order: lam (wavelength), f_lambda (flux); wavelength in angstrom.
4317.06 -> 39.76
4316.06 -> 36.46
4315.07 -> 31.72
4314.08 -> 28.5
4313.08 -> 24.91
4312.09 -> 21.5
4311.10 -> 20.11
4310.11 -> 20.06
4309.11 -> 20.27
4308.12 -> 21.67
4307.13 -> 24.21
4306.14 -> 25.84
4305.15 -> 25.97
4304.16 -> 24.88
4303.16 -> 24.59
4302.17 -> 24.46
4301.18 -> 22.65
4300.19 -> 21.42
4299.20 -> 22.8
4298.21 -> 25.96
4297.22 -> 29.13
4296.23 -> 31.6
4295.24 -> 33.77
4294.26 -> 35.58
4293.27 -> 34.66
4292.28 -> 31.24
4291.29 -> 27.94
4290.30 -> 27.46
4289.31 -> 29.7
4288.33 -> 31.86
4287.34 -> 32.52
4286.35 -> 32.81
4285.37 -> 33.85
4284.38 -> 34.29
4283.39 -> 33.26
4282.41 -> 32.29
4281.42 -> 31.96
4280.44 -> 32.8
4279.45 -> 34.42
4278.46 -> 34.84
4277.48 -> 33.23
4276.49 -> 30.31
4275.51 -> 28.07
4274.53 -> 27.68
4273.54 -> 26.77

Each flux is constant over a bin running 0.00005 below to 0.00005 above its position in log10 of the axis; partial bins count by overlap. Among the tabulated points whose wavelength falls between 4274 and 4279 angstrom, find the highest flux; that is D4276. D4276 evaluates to 34.84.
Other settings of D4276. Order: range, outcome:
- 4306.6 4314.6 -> 28.5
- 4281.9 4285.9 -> 34.29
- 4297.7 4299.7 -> 25.96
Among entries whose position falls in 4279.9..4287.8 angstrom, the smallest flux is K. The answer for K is 31.96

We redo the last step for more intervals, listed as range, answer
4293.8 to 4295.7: 33.77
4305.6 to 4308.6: 21.67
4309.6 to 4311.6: 20.06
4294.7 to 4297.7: 29.13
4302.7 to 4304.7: 24.59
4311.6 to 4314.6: 21.5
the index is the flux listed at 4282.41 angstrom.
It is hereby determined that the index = 32.29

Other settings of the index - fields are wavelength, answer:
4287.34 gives 32.52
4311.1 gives 20.11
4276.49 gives 30.31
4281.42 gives 31.96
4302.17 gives 24.46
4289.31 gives 29.7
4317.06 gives 39.76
